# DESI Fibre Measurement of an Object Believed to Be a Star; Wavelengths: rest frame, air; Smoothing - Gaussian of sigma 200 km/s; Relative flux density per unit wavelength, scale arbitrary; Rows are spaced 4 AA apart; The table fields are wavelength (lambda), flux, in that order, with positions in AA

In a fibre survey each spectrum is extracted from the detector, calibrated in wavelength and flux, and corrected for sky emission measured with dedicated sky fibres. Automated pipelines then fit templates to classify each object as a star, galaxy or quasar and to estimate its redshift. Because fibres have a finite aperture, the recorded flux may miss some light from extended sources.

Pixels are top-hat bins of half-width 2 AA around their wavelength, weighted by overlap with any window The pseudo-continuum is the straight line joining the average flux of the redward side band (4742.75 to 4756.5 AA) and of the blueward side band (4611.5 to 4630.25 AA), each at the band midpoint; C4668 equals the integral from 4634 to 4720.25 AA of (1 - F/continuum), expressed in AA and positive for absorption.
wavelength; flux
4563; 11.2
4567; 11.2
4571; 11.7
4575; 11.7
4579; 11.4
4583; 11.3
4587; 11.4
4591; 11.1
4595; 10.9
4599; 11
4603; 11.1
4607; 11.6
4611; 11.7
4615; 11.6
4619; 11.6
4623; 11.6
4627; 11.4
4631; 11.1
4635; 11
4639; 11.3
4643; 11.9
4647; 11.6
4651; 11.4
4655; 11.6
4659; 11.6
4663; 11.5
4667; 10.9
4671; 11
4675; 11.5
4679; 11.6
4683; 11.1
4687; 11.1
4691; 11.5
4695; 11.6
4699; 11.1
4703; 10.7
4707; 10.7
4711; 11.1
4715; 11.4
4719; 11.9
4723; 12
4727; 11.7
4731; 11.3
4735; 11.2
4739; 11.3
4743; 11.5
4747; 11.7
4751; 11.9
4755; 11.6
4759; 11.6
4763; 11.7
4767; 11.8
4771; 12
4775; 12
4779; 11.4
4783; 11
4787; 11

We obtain 2.11 AA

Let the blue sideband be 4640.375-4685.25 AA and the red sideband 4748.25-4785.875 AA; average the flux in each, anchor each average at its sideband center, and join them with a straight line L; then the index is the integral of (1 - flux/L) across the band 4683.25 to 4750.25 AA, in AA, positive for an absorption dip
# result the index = 1.0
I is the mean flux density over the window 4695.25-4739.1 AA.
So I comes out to 11.3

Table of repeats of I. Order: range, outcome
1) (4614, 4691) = 11.4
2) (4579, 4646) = 11.4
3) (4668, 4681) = 11.3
